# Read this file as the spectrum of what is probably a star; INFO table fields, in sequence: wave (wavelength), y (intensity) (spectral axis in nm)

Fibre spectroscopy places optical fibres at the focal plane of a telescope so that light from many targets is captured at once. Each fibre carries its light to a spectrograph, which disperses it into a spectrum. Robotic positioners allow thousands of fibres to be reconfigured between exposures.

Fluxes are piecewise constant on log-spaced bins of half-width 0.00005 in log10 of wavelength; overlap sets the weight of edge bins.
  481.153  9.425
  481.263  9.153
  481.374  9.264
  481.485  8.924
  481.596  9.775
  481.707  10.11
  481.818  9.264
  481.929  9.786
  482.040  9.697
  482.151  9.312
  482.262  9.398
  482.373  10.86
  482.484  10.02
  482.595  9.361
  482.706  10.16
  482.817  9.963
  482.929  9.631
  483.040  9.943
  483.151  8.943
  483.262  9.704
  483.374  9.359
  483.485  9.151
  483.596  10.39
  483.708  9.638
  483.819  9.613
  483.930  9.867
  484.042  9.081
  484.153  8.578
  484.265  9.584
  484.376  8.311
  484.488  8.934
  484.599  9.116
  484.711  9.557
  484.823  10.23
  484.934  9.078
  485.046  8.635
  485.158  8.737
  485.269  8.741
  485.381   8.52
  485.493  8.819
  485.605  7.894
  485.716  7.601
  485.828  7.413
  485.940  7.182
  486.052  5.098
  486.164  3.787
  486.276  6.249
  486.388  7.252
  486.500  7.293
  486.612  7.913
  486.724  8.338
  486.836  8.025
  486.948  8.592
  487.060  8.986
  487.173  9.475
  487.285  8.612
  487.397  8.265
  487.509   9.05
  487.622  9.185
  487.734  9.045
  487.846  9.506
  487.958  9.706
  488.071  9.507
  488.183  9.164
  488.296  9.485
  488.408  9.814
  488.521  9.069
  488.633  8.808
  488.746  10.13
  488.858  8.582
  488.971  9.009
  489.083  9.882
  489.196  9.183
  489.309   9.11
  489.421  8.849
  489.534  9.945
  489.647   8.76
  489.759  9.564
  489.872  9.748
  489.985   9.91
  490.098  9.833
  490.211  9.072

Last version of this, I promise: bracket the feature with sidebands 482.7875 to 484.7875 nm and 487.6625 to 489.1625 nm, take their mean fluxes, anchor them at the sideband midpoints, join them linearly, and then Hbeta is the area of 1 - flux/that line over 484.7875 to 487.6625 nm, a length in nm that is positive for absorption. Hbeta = 0.419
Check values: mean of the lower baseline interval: 9.41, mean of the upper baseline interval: 9.36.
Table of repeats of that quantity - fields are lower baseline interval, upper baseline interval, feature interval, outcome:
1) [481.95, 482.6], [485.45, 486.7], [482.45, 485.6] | -0.31 nm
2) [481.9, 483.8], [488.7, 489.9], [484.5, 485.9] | 0.13 nm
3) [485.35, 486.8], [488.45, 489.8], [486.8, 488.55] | -0.18 nm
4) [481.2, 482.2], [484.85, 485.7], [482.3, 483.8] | -0.10 nm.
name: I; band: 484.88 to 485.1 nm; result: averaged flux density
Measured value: 8.84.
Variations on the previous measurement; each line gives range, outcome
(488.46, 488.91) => 9.16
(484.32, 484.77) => 8.99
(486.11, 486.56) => 6.17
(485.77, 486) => 7.25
